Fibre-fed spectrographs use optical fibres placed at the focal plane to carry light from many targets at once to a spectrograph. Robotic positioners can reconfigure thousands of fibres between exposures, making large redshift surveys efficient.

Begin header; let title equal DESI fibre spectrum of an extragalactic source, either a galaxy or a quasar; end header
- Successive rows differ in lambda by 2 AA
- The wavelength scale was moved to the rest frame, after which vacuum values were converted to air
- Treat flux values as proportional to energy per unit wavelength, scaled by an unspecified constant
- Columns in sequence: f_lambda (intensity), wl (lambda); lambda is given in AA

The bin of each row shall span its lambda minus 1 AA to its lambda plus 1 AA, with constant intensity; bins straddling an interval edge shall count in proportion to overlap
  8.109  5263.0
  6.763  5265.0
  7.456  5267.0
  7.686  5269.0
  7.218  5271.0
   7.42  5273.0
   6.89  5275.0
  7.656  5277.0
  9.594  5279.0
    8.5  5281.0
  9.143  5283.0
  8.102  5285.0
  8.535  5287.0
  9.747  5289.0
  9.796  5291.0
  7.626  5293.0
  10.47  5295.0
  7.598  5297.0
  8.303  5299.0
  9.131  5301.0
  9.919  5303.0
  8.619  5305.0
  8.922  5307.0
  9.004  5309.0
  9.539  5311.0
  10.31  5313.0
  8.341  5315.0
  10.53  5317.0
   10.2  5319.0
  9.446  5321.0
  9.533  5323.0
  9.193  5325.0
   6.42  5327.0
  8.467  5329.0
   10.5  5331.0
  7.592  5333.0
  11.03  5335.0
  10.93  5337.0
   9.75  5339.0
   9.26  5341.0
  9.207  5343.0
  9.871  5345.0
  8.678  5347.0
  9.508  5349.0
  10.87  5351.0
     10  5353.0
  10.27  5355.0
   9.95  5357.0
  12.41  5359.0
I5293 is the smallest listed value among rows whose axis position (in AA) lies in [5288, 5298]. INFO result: 7.598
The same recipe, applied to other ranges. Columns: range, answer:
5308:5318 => 8.341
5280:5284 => 8.5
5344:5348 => 8.678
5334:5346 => 9.207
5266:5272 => 7.218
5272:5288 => 6.89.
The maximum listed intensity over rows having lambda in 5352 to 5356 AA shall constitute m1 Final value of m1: 10.27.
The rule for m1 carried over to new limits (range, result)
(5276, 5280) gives 9.594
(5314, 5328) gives 10.53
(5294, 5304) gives 10.47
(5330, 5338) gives 11.03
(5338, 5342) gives 9.75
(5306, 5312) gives 9.539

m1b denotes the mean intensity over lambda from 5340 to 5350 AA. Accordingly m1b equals 9.3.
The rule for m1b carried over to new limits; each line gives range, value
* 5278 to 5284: 9.08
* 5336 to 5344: 9.79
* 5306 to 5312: 9.16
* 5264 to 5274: 7.31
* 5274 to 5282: 8.16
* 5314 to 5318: 9.44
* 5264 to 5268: 7.11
